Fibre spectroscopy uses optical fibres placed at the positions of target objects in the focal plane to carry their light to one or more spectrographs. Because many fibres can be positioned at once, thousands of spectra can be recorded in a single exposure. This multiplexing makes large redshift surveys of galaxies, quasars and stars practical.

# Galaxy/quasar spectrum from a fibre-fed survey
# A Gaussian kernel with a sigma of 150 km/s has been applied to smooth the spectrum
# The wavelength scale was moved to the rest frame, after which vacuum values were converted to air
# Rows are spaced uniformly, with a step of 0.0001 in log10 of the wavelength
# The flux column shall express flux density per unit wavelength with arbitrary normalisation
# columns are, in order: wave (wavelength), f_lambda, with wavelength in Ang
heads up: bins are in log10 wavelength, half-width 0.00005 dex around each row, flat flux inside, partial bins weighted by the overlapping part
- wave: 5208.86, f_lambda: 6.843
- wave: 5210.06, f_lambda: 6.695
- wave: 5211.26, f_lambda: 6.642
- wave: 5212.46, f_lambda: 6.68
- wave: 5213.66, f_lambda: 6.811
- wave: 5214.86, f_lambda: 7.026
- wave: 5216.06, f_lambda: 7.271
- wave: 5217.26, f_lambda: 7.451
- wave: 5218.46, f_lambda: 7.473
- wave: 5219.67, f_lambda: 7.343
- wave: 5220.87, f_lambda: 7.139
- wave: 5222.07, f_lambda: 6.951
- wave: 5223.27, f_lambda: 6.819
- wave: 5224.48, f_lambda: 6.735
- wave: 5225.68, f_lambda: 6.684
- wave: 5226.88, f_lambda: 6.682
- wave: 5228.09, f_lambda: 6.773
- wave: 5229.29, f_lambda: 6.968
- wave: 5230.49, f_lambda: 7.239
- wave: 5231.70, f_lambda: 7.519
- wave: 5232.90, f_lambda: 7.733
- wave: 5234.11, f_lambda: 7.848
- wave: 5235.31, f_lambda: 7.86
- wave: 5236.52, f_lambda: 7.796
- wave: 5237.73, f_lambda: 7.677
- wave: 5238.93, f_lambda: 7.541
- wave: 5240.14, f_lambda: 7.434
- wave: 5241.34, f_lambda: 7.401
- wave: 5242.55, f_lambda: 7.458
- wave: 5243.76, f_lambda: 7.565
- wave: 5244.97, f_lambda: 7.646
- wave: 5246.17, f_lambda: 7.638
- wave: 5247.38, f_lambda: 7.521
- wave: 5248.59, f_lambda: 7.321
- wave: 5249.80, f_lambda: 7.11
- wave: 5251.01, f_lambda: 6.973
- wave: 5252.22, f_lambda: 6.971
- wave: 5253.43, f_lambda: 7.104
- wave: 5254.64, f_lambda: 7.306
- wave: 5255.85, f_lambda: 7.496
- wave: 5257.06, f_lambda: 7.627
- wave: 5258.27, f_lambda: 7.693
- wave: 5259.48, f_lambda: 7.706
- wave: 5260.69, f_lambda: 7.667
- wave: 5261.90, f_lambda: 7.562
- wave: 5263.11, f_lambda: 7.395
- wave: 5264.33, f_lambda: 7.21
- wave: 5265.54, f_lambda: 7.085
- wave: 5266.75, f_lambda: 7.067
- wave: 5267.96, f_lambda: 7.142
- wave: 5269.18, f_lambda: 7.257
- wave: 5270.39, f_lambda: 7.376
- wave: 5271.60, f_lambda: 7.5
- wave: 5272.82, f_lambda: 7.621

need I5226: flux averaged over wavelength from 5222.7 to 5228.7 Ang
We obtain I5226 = 6.74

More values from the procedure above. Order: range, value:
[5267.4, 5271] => 7.26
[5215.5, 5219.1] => 7.39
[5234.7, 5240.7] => 7.66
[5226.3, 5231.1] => 6.91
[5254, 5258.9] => 7.53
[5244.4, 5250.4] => 7.45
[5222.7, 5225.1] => 6.76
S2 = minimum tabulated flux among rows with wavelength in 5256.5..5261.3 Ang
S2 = 7.627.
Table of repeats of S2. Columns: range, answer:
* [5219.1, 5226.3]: 6.684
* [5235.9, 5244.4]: 7.401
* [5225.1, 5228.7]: 6.682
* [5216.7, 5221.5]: 7.139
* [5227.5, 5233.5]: 6.773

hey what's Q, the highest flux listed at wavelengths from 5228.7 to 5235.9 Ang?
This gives 7.86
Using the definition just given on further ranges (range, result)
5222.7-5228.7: 6.819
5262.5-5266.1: 7.395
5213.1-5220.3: 7.473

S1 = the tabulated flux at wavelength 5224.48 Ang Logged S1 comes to 6.735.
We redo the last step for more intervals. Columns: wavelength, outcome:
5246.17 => 7.638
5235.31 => 7.86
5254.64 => 7.306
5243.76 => 7.565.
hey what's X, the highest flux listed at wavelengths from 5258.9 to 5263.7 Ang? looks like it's 7.706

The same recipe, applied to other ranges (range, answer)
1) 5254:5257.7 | 7.627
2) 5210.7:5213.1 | 6.68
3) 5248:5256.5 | 7.496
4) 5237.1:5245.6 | 7.677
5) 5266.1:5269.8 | 7.257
